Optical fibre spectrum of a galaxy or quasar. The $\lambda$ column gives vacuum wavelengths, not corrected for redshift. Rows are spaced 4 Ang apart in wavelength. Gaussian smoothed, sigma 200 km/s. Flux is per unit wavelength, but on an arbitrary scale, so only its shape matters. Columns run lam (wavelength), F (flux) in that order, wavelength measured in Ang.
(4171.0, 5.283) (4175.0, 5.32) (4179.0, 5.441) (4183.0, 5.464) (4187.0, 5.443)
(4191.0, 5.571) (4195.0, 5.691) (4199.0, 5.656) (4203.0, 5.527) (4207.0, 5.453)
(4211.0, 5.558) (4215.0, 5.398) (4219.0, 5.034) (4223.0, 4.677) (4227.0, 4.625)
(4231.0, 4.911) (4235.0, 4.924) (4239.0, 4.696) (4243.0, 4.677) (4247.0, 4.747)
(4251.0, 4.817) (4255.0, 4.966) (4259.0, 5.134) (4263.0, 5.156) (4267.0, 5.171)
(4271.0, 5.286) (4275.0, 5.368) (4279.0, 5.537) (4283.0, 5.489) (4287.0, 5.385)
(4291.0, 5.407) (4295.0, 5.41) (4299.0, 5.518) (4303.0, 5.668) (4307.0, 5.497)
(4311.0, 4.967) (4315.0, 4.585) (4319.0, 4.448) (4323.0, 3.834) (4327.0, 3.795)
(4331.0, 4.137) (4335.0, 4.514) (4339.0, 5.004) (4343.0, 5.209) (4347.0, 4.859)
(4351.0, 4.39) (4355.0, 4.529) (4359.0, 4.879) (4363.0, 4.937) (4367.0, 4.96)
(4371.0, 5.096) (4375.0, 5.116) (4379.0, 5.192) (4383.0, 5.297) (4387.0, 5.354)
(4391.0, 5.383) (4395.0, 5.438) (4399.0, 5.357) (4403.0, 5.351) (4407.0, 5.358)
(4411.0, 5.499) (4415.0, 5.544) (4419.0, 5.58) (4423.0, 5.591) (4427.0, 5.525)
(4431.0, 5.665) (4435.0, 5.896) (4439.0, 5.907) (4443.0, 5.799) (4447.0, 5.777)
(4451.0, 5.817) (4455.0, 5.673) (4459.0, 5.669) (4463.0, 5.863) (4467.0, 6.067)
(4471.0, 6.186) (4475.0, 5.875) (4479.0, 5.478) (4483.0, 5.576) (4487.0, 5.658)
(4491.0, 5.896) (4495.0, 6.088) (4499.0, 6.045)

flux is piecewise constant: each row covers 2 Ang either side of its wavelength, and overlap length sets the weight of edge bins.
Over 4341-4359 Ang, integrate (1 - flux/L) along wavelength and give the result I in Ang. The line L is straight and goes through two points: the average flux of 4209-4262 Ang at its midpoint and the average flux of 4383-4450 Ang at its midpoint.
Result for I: 1.9 Ang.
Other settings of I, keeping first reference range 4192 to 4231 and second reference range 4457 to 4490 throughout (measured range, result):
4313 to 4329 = 3.9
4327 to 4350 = 3.7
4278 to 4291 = -0.1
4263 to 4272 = 0.3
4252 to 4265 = 0.7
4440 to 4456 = -0.1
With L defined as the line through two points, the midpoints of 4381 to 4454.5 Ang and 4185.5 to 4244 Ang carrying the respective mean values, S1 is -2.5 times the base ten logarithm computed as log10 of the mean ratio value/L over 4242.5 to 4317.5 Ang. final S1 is 0.023 mag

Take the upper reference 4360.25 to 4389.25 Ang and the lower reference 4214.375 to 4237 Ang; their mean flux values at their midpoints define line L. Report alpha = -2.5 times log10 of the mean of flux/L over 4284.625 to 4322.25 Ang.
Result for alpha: -0.03 mag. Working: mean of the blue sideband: 4.9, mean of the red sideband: 5.13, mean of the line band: 5.17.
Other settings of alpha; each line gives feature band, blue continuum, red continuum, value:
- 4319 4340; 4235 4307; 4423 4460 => 0.260 mag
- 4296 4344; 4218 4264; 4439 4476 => 0.097 mag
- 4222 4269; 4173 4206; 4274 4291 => 0.124 mag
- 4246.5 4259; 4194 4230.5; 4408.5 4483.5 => 0.094 mag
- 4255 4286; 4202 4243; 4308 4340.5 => -0.114 mag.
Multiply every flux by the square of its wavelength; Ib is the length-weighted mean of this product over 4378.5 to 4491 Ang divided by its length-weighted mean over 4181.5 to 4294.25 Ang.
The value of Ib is 1.18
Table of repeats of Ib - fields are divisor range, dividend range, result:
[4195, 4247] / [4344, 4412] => 1.08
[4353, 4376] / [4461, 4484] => 1.25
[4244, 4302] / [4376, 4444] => 1.12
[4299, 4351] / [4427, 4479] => 1.31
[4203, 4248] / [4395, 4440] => 1.21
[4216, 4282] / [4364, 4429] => 1.15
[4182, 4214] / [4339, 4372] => 0.94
